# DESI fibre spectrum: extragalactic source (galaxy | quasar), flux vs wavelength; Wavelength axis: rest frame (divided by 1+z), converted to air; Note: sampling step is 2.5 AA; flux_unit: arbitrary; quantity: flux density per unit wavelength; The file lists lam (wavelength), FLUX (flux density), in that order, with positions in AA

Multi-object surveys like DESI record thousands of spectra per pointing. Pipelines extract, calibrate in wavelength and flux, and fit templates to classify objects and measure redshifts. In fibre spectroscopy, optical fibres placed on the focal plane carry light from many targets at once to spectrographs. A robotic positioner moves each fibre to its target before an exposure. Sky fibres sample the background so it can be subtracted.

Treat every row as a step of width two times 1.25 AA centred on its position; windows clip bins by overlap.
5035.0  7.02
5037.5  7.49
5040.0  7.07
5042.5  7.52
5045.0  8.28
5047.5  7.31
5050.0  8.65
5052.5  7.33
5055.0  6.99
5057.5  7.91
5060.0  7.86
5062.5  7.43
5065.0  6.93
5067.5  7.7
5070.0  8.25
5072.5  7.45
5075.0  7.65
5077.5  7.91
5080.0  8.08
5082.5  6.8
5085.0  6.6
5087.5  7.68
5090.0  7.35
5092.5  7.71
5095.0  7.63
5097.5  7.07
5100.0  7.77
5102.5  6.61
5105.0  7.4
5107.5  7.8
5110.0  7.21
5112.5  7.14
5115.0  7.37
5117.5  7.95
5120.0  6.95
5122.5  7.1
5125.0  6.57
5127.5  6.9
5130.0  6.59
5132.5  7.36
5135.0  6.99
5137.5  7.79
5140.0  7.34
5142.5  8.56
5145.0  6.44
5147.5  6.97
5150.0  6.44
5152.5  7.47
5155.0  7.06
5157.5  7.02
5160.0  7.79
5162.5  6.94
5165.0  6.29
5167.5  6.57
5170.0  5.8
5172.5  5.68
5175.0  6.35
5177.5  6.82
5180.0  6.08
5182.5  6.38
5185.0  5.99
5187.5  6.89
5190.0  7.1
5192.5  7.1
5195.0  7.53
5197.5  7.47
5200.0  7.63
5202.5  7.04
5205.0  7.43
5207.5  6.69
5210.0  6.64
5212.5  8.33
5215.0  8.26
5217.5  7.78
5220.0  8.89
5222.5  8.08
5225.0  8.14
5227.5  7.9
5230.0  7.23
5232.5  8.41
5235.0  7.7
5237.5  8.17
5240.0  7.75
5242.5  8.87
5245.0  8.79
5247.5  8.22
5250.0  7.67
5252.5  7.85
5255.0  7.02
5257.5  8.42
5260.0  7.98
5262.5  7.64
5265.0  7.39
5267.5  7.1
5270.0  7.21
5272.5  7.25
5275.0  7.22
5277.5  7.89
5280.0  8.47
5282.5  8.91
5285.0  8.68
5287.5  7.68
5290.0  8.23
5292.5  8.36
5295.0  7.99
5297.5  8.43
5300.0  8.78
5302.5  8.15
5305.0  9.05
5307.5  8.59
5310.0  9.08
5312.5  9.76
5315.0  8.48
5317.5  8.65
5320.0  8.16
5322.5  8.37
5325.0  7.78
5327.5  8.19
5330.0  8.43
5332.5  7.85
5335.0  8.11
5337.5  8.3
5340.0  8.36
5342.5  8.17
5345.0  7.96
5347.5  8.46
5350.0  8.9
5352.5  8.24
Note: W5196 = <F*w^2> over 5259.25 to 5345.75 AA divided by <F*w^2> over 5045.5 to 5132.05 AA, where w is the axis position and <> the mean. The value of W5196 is 1.20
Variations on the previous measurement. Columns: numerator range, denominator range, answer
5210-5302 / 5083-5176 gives 1.19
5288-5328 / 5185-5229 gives 1.17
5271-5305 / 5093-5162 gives 1.20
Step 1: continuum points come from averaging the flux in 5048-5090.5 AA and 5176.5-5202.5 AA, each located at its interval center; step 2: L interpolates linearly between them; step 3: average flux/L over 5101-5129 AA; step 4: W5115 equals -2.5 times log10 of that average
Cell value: 0.020 mag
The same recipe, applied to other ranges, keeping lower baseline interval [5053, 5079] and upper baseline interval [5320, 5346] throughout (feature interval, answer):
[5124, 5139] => 0.102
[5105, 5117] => 0.040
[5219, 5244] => -0.023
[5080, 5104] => 0.053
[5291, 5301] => -0.039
